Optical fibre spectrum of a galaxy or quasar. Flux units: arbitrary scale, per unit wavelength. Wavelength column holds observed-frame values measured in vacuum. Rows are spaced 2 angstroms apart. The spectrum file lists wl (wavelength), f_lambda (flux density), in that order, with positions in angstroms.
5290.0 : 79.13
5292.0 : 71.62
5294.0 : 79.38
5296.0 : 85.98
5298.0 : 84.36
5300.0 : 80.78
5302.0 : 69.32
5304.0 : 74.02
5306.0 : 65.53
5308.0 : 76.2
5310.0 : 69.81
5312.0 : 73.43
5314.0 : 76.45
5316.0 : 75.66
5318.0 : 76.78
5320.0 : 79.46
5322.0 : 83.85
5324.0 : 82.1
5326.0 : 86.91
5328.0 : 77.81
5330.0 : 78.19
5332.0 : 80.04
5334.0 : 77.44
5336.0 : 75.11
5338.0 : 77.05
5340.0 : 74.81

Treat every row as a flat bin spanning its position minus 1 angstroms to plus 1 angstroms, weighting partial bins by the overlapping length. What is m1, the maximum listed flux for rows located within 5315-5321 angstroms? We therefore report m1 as 79.46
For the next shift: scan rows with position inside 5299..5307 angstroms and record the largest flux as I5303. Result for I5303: 80.78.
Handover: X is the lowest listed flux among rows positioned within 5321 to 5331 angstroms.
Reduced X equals 77.81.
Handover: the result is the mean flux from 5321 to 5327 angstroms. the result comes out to 84.3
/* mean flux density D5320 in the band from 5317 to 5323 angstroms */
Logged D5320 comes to 80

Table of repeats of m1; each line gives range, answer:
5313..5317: 76.45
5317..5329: 86.91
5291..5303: 85.98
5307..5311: 76.2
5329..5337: 80.04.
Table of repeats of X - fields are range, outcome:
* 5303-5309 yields 65.53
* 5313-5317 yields 75.66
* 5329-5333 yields 78.19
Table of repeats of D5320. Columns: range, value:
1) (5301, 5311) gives 71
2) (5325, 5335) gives 80.1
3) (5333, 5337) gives 76.3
